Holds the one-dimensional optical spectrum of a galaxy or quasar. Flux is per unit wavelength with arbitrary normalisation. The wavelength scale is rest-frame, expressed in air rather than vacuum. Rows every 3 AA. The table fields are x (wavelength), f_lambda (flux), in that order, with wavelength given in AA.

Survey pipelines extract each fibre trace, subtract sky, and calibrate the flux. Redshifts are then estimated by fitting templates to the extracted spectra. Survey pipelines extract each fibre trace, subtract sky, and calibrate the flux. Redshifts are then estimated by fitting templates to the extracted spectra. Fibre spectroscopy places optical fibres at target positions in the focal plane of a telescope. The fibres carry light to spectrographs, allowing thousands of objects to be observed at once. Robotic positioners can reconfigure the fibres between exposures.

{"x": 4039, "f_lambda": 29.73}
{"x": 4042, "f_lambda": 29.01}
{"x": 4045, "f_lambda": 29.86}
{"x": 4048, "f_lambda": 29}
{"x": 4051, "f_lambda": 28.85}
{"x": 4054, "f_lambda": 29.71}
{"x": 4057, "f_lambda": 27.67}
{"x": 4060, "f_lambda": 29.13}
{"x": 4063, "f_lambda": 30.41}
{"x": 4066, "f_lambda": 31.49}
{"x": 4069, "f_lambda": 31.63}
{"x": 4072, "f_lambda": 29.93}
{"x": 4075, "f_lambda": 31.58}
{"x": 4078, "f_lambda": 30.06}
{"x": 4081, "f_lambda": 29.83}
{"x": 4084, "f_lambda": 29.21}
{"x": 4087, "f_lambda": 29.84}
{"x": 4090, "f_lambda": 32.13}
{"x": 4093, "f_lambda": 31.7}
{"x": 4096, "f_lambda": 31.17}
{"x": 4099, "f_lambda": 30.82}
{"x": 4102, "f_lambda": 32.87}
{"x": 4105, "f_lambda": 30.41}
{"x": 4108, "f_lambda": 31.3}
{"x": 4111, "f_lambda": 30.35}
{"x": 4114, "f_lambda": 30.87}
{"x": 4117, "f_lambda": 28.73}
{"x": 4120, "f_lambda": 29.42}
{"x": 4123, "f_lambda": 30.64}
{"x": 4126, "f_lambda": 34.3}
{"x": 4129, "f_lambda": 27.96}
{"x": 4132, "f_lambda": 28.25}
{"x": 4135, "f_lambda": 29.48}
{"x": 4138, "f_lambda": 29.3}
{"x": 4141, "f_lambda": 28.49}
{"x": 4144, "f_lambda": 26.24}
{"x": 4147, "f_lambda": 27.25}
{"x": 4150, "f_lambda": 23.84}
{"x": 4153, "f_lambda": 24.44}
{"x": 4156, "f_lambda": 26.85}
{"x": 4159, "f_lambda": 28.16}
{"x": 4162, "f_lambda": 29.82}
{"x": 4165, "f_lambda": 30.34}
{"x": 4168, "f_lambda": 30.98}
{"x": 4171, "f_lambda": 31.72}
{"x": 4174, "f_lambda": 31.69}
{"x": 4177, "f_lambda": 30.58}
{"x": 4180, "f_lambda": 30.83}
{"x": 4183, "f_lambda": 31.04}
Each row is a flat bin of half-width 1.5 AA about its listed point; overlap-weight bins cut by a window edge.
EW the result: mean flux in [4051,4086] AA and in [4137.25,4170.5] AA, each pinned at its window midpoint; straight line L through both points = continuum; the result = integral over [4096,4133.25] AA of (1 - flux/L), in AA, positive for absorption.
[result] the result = -2.2 AA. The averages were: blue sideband 30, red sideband 27.9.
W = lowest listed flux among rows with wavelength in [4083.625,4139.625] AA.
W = 27.96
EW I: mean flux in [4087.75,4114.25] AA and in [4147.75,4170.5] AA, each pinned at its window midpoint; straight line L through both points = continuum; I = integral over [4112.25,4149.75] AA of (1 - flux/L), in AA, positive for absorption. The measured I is 0.62 AA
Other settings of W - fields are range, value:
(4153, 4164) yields 24.44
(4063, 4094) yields 29.21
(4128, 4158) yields 23.84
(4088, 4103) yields 30.82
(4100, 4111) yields 30.35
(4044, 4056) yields 28.85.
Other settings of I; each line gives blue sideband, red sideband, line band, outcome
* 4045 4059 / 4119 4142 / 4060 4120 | -2.8 AA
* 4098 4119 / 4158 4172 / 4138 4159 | 2.6 AA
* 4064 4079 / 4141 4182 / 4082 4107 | -0.5 AA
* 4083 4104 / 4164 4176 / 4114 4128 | 0.2 AA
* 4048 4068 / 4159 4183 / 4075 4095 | -0.5 AA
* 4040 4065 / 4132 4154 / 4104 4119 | -1.3 AA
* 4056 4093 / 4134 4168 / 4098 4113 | -0.9 AA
